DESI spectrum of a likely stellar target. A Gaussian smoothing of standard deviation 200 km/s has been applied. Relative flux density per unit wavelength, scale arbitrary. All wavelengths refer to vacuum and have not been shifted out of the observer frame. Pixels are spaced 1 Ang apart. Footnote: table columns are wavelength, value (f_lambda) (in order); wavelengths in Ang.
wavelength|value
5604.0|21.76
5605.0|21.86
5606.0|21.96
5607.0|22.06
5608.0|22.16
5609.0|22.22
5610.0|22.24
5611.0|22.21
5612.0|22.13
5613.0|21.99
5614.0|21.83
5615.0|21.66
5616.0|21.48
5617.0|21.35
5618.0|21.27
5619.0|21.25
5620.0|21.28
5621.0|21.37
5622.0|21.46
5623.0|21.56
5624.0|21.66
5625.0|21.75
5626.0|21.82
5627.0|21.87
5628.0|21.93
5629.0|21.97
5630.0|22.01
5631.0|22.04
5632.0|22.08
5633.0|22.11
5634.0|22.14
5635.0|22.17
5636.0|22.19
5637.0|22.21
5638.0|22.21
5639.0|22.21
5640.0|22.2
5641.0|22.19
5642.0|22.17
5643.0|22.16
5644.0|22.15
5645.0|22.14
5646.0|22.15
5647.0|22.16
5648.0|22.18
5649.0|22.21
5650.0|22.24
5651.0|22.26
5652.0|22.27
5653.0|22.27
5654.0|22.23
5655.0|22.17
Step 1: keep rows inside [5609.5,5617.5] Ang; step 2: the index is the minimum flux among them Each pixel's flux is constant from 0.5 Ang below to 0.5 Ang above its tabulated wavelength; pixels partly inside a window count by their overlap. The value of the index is 21.35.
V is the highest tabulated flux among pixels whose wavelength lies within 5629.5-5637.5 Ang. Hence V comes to 22.21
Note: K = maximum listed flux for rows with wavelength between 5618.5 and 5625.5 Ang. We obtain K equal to 21.75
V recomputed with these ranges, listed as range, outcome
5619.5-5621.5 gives 21.37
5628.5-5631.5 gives 22.04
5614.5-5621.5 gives 21.66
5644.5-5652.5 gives 22.27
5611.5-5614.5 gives 22.13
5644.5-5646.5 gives 22.15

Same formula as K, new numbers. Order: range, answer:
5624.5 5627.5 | 21.87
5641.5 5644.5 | 22.17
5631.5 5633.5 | 22.11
